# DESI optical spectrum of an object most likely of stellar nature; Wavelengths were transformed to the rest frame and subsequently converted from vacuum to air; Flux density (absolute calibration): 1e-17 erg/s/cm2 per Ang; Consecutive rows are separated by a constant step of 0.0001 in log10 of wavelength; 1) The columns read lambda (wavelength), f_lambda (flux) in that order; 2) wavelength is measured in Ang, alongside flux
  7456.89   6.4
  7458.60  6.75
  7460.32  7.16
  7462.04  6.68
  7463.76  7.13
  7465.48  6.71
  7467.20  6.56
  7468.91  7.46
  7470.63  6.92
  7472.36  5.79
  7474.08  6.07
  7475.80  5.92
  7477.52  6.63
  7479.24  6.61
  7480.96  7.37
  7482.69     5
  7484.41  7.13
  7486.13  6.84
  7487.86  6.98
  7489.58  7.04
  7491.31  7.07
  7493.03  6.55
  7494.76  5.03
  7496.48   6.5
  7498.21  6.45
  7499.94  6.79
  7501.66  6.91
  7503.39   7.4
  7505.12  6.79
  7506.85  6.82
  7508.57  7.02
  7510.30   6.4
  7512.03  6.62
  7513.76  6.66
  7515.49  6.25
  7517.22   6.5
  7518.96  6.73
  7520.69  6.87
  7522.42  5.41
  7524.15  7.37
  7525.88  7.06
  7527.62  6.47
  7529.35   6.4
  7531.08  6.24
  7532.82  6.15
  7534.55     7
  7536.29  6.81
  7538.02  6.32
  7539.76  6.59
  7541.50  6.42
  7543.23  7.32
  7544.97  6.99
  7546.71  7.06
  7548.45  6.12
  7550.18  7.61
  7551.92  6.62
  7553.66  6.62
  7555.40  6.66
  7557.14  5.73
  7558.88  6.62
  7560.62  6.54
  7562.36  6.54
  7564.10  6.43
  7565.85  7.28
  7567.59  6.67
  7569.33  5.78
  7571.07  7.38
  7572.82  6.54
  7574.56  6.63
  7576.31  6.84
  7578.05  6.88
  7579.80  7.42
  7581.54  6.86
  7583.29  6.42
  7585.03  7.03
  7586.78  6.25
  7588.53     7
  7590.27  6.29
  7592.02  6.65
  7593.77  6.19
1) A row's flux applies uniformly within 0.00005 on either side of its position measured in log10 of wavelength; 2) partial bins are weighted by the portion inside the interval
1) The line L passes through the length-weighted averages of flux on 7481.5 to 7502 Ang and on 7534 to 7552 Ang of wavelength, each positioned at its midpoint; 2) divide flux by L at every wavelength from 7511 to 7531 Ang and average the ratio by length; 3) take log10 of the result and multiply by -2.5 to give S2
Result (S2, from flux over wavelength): 0.021 mag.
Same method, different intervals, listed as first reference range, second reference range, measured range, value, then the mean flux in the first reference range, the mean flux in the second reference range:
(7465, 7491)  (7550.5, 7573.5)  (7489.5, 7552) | -0.01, 6.61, 6.59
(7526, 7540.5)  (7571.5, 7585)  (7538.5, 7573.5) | 0.00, 6.52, 6.83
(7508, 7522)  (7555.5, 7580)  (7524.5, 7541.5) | 0.00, 6.58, 6.64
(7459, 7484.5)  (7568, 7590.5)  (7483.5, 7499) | 0.00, 6.59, 6.73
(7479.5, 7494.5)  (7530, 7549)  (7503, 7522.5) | 0.00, 6.67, 6.64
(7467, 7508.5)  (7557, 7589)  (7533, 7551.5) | -0.02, 6.62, 6.69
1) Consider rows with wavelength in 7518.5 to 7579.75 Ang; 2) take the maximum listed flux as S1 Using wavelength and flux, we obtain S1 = 7.61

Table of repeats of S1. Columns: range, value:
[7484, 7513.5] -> 7.4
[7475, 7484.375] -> 7.37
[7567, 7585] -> 7.42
